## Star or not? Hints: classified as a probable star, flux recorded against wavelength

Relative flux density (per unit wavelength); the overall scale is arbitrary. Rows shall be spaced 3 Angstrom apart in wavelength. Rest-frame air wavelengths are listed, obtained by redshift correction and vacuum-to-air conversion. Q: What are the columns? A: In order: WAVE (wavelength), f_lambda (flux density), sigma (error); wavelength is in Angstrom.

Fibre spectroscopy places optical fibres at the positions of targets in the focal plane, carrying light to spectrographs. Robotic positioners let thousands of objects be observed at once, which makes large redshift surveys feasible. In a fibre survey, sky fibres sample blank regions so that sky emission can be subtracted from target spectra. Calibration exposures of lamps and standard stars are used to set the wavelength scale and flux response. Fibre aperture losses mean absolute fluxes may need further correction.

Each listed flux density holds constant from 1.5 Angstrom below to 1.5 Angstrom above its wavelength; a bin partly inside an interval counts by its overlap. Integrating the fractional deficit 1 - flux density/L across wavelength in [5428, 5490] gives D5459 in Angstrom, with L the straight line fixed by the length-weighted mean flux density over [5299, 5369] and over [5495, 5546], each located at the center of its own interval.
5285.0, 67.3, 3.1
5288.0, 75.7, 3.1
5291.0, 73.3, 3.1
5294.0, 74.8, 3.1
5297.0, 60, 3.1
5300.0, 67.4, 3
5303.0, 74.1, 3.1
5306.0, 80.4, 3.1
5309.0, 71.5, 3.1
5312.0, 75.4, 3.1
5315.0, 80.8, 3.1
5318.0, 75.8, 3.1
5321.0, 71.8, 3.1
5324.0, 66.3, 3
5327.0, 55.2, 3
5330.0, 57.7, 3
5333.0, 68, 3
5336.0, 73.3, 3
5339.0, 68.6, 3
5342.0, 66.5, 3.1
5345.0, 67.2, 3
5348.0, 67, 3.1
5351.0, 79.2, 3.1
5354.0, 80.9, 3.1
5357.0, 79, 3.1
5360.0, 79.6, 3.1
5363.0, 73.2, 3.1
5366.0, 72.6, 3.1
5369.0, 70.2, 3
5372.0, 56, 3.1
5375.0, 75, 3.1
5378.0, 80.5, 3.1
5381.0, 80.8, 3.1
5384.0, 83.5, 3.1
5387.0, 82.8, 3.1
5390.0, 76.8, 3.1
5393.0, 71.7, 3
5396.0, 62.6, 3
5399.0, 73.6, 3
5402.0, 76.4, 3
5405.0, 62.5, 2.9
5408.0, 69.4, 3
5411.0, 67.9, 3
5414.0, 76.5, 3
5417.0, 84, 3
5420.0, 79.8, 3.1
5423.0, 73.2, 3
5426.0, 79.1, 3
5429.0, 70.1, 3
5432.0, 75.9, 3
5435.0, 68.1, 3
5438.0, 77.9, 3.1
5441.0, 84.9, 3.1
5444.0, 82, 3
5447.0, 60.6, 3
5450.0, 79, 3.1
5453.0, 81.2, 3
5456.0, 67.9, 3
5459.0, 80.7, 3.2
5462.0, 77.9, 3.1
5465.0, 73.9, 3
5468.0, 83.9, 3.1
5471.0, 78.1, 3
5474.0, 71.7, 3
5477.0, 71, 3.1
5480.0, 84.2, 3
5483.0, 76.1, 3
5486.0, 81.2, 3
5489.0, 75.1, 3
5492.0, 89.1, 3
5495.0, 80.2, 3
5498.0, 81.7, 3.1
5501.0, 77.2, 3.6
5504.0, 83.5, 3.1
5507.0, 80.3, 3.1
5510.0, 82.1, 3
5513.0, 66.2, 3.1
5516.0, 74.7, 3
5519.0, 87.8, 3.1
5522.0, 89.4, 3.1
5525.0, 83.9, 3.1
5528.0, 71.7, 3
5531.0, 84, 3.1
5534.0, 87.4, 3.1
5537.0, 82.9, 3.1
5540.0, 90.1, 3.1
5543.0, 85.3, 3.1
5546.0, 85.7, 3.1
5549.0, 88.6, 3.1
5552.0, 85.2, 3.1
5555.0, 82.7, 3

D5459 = 1.75 Angstrom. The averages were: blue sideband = 71.8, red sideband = 81.8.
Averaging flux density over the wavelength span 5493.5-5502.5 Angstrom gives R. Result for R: 79.7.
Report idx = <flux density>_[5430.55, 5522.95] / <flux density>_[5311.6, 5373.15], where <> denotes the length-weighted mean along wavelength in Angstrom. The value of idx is 1.11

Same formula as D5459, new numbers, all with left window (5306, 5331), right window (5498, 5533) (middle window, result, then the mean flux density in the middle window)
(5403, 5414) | 0.94 Angstrom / 68.4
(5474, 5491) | 0.26 Angstrom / 77.3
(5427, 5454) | 0.34 Angstrom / 75.5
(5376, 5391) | -1.49 Angstrom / 80.8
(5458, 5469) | -0.17 Angstrom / 78.8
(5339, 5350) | 0.59 Angstrom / 67.7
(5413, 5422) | -0.56 Angstrom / 79.9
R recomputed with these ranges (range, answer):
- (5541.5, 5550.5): 86.5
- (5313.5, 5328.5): 70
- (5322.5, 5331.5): 59.7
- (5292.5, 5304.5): 69.1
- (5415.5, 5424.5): 79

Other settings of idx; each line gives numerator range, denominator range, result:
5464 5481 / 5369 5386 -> 1.03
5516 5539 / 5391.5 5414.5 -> 1.20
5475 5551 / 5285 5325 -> 1.12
